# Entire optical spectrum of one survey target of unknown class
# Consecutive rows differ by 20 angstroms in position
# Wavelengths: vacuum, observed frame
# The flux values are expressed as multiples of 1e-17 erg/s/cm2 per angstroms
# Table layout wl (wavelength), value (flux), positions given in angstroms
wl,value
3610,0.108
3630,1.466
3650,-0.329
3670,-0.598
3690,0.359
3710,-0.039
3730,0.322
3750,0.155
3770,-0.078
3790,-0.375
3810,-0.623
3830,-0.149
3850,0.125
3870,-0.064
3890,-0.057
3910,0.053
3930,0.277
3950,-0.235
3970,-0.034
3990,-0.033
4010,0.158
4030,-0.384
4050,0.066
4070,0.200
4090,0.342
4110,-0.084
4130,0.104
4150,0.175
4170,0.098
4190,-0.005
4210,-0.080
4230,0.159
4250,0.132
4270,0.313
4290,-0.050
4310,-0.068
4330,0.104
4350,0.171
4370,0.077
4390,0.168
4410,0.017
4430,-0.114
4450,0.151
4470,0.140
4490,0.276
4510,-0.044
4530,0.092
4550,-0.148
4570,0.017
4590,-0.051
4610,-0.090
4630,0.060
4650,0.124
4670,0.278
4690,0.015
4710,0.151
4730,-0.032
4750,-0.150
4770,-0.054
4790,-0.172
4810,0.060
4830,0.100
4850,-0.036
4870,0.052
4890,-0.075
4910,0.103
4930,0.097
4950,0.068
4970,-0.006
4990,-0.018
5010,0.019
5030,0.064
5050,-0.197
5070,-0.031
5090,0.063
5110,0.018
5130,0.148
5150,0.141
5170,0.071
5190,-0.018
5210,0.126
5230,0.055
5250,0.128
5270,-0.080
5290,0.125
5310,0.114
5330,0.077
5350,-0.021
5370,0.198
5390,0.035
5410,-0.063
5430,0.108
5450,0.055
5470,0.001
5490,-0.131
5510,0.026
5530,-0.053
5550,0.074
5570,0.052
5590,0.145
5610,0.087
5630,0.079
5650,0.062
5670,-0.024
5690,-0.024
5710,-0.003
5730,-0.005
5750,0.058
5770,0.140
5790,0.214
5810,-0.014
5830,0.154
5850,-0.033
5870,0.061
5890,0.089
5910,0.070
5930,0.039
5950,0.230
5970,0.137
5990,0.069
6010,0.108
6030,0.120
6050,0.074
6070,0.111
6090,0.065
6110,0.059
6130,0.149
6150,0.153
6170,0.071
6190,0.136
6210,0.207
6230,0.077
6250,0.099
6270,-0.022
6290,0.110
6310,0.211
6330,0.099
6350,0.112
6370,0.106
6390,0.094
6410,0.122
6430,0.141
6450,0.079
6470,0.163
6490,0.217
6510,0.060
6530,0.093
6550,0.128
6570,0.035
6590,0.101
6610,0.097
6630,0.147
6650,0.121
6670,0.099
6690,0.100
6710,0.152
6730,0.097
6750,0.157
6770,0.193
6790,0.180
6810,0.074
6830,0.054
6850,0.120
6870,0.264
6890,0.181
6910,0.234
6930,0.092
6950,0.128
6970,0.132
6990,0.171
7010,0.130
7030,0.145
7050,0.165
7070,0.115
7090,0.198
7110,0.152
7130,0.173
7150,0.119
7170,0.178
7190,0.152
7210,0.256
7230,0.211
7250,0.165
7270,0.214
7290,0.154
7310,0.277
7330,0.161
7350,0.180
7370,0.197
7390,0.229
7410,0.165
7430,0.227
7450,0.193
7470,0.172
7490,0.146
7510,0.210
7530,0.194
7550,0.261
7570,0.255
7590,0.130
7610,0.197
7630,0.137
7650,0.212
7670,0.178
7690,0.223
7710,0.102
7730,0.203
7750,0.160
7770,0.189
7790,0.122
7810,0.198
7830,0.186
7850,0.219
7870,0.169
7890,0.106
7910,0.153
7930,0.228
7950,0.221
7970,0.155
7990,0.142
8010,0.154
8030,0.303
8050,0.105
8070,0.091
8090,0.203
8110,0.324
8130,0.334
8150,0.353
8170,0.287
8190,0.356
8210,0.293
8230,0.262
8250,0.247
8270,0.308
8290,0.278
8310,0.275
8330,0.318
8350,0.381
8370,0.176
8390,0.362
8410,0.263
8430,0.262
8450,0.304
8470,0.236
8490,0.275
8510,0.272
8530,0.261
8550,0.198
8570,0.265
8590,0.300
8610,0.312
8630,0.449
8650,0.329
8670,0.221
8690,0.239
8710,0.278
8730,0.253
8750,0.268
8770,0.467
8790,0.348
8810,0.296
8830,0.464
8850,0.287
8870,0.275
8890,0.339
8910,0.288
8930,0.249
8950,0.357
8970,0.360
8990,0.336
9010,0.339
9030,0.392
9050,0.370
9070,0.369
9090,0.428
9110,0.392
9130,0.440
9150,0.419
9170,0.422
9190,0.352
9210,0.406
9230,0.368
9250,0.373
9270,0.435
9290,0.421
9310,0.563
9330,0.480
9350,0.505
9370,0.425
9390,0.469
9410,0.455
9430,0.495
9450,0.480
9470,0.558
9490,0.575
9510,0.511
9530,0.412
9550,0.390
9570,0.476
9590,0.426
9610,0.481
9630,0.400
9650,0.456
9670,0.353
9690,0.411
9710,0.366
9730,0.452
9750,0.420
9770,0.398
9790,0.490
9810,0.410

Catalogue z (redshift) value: 1.029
